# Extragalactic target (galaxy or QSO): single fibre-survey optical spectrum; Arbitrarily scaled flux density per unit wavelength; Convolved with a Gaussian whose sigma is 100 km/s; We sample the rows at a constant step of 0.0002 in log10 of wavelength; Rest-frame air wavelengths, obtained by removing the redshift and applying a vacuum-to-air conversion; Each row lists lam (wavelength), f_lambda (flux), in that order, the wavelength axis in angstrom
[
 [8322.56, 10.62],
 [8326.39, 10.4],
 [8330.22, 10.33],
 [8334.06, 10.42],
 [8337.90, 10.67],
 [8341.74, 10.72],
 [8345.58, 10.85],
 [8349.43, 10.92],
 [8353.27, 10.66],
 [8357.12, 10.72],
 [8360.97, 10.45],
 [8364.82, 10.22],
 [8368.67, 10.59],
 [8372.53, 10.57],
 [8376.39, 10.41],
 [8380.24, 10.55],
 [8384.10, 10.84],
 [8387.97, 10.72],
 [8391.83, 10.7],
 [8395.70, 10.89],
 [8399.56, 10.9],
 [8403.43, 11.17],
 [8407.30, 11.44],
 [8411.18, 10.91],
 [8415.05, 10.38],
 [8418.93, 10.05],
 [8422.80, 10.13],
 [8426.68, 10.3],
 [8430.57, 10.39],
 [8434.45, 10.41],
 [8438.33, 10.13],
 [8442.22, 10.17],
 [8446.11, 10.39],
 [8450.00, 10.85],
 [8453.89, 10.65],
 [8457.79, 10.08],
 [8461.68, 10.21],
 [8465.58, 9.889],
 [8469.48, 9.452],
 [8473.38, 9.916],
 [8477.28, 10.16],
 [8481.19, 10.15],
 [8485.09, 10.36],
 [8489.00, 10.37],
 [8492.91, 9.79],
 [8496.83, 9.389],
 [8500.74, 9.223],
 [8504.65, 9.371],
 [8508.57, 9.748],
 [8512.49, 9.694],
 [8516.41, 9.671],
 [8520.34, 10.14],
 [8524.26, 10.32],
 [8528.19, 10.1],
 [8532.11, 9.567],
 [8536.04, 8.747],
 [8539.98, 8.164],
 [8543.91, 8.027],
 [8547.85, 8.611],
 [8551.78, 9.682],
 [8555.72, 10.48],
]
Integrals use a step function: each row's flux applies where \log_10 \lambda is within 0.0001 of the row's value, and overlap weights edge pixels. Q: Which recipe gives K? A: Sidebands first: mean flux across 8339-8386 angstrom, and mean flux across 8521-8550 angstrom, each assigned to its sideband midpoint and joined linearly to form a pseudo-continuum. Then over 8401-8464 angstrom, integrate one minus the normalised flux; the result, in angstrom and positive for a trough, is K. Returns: -2.87 angstrom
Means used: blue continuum 10.6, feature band 10.5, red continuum 9.13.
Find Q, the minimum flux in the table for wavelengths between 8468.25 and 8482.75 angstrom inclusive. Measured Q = 9.452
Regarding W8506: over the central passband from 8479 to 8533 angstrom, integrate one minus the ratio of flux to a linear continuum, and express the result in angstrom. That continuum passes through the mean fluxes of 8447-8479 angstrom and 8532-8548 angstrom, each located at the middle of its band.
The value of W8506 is -3.7 angstrom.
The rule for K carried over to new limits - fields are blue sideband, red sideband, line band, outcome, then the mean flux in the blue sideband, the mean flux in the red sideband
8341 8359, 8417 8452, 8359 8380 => 0.4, 10.8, 10.3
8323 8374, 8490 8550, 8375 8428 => -2.4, 10.6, 9.39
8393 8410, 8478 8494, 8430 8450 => 0.6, 11.1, 10.2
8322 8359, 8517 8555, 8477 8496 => -0.9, 10.6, 9.32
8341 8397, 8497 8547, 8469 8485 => -0.4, 10.6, 9.38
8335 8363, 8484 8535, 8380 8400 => -0.6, 10.7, 9.8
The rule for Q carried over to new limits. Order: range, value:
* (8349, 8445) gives 10.05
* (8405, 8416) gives 10.38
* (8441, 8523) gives 9.223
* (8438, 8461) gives 10.08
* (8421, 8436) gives 10.13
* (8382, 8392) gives 10.7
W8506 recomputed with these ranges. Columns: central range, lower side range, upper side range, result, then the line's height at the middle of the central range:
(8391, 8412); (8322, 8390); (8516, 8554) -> -1.56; 10.3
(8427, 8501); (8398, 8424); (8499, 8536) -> 0.67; 10.2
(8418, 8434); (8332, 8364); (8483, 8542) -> -0.11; 10.2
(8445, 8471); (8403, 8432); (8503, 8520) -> -0.11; 10.2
